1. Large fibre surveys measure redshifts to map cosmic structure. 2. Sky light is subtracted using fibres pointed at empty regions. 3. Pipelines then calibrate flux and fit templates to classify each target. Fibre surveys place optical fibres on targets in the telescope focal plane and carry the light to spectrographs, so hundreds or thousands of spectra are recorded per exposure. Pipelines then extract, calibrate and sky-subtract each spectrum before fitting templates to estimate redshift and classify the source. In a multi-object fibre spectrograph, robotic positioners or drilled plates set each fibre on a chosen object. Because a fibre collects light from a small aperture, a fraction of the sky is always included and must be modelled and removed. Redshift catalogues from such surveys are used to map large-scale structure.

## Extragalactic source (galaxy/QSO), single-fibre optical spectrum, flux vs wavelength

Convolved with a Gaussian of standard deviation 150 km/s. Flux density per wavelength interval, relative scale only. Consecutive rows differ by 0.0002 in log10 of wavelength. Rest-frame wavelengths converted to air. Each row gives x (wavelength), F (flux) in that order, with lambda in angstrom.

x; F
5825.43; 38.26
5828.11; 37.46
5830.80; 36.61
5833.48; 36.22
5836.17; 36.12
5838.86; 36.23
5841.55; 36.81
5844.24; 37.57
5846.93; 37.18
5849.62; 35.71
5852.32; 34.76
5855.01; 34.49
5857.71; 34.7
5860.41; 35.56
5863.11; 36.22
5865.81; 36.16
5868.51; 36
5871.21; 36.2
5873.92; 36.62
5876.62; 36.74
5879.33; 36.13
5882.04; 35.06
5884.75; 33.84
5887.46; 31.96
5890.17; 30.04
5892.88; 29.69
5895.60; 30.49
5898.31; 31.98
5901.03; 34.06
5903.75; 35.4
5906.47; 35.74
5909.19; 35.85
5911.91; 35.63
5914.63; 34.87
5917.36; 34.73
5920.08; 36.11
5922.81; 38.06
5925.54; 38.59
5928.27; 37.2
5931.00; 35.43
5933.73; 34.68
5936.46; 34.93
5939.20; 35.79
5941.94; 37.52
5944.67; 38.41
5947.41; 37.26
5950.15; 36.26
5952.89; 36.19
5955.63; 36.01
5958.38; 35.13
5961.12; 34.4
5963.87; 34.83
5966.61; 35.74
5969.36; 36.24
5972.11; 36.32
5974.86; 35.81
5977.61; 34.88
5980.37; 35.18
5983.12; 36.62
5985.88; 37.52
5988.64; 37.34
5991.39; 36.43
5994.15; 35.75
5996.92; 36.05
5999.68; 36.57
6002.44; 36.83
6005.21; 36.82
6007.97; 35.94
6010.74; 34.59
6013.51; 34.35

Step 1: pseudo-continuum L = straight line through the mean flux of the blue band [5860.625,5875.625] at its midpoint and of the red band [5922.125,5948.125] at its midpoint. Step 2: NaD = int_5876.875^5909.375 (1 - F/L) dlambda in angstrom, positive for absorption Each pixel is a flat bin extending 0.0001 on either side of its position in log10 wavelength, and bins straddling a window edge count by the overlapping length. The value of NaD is 2.7 angstrom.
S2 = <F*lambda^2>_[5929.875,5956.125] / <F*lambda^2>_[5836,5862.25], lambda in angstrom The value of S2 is 1.04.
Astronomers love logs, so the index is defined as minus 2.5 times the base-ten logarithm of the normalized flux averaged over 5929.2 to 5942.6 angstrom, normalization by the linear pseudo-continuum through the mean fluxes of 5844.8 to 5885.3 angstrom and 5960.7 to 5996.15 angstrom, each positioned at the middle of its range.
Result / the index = 0.01 mag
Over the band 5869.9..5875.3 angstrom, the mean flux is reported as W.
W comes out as 36.4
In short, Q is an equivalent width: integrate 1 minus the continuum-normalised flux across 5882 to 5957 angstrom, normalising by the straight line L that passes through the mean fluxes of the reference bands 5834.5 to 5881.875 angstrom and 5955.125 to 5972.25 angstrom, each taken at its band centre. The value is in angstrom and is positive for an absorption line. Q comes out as 1.3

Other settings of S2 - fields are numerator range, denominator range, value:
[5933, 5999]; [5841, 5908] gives 1.07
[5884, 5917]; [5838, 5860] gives 0.94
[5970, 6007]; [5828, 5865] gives 1.06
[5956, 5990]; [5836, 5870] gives 1.04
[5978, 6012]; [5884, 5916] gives 1.12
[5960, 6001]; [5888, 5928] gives 1.07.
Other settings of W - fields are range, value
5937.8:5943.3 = 36.6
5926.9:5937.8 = 35.6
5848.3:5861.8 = 35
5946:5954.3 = 36.6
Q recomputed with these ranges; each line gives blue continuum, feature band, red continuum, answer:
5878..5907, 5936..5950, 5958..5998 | -0.9 angstrom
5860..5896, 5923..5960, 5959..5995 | -1.1 angstrom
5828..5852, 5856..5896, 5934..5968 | 2.1 angstrom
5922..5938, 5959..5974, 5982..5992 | 0.5 angstrom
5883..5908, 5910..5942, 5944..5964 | -1.5 angstrom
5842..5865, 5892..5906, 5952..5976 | 1.2 angstrom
